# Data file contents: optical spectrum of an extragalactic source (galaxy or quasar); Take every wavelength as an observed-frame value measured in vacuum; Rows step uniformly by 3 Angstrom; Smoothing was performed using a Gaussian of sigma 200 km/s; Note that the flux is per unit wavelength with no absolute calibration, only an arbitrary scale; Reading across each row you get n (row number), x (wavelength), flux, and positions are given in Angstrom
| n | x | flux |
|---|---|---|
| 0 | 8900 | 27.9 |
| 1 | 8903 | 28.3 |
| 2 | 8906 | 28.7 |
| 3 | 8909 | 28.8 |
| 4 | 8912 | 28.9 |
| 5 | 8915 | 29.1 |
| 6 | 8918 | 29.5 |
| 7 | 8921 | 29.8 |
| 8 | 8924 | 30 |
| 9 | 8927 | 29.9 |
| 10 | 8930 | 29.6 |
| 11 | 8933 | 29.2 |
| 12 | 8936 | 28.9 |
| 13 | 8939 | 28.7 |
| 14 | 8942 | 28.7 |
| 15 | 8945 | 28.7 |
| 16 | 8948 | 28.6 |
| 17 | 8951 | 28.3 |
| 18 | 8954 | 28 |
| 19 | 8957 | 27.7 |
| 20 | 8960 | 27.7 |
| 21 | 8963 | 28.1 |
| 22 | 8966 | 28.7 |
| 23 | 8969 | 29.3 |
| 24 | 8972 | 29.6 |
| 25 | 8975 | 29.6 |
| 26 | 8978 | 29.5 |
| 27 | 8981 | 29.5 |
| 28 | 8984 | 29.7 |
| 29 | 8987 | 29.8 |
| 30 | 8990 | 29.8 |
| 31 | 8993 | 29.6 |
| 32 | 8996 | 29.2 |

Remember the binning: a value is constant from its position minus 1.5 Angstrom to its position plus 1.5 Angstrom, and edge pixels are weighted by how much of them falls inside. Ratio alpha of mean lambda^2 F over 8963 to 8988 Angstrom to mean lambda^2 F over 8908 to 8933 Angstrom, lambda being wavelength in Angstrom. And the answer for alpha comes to 1.0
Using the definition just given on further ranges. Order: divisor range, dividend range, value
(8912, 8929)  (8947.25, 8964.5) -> 0.96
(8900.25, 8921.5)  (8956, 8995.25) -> 1.02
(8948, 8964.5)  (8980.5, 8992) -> 1.07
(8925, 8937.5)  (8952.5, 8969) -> 0.96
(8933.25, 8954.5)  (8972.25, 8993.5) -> 1.04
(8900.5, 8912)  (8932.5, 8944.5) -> 1.02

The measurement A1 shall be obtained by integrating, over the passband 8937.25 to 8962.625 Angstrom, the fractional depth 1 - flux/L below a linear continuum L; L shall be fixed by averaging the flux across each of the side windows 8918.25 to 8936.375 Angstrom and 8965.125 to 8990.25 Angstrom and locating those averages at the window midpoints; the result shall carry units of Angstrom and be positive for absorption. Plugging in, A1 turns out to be 1.1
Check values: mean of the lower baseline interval 29.6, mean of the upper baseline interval 29.5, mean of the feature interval 28.3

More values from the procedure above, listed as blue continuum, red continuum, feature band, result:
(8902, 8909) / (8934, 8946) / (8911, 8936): -0.7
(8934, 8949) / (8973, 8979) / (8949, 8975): 0.7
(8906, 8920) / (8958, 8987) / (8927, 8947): 0.0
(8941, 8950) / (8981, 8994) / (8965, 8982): 0.0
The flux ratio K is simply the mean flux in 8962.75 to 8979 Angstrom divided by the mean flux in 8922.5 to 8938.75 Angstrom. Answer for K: 0.99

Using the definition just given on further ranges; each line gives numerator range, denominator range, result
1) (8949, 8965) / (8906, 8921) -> 0.96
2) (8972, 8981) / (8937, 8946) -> 1.03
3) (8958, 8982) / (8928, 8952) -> 1.00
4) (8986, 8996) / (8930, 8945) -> 1.02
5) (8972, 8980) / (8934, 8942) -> 1.03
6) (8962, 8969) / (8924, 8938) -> 0.97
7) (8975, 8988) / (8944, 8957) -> 1.05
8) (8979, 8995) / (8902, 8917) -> 1.03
